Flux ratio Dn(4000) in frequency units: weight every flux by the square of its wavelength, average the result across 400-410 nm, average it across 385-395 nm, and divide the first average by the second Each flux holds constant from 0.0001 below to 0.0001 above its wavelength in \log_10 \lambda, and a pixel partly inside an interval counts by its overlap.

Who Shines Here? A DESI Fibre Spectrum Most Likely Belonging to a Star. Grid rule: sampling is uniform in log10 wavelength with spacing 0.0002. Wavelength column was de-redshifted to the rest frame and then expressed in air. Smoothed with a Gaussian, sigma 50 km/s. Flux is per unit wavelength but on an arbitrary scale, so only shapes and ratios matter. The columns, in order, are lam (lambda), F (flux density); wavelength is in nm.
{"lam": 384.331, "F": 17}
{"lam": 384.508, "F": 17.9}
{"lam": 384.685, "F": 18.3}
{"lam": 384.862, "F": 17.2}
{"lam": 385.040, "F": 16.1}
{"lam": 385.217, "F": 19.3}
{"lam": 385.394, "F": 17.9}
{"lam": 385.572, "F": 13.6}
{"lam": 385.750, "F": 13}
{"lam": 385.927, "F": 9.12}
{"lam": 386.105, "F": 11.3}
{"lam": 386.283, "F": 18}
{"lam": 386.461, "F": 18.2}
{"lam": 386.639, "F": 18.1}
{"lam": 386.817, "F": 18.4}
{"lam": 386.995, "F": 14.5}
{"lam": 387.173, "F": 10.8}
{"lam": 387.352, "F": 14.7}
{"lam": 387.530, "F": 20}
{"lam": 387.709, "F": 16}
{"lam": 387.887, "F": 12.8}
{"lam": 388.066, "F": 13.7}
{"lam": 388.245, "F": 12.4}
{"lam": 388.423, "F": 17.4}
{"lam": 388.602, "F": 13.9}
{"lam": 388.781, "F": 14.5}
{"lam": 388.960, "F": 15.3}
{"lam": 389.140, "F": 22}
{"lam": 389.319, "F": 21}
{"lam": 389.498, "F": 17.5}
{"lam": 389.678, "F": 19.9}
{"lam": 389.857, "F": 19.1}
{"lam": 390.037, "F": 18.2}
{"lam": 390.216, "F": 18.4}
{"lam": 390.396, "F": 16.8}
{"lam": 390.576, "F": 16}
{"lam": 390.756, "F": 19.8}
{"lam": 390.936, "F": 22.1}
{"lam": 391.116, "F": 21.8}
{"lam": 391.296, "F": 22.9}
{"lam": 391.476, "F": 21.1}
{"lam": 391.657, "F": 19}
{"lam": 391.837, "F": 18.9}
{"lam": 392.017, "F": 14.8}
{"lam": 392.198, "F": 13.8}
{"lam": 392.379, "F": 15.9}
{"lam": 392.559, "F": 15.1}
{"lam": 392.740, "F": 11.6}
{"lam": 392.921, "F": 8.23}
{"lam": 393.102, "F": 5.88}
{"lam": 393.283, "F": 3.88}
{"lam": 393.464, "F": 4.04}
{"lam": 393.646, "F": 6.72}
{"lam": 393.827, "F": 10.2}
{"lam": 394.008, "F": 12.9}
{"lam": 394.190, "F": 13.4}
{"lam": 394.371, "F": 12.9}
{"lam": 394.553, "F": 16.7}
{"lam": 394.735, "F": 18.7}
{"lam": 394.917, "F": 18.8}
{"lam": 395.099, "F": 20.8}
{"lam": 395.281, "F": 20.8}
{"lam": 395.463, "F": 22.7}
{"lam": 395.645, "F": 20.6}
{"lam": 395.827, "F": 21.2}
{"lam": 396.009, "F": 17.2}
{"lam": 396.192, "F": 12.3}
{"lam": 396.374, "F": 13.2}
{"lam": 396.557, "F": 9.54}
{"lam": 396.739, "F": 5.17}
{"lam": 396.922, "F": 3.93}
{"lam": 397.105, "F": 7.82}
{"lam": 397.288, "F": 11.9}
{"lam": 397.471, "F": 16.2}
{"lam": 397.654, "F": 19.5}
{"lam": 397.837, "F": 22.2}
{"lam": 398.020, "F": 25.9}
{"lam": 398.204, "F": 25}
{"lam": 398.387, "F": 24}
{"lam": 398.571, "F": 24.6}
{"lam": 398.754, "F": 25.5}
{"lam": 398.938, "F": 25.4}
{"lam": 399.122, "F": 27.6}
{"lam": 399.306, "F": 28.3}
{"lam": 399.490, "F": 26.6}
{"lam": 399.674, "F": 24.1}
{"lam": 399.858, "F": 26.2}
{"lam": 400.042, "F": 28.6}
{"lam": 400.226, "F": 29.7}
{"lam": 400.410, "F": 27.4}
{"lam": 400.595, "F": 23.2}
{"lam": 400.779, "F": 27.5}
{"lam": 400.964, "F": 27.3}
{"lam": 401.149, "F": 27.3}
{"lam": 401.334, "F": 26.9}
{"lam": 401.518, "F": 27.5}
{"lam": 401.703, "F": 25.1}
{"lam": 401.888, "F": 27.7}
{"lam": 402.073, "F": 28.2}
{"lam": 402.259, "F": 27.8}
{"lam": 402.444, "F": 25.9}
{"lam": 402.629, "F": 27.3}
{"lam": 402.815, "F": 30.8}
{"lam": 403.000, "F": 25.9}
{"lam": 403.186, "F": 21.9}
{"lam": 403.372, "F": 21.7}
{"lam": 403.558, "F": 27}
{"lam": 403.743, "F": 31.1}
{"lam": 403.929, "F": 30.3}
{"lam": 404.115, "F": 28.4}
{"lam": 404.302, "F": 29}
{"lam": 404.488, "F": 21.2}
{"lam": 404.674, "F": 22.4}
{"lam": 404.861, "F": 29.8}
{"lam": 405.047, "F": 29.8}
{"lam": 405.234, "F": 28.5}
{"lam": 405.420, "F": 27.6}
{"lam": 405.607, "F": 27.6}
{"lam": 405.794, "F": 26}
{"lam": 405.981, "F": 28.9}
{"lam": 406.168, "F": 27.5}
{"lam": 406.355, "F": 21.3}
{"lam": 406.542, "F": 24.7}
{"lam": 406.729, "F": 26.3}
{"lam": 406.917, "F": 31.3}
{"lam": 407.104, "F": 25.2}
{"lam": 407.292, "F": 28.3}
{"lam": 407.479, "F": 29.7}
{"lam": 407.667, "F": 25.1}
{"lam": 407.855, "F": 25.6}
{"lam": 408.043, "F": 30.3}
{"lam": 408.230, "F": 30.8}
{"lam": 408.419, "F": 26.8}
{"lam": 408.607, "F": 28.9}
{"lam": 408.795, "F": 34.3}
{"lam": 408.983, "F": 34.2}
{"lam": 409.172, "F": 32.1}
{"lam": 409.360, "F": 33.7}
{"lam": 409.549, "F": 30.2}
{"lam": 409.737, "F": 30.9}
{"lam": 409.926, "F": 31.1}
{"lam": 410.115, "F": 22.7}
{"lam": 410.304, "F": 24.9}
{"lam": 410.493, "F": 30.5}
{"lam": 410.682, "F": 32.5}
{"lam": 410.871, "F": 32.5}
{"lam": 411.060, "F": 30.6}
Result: 1.94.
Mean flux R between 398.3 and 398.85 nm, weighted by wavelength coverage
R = 24.7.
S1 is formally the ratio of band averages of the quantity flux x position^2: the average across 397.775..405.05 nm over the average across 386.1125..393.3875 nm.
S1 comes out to 1.7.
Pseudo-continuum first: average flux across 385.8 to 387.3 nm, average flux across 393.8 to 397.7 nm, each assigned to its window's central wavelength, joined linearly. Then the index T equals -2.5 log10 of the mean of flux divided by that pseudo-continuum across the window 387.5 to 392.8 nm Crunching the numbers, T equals -0.18 mag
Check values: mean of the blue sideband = 14.8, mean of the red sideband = 14.9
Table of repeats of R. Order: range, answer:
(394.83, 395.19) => 19.8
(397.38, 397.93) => 19.3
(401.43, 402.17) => 27.1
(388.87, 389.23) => 18.6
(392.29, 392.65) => 15.5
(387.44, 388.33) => 15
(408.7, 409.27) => 33.5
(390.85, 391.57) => 22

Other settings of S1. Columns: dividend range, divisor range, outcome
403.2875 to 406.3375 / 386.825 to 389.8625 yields 1.82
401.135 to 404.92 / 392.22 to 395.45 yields 2.15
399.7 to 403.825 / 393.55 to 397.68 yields 1.93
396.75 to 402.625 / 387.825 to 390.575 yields 1.49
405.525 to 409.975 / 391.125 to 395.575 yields 2.10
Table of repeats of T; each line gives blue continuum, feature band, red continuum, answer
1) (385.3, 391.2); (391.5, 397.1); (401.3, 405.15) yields 0.45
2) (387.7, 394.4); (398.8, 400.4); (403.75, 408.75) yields -0.22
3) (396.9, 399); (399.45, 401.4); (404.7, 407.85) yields -0.22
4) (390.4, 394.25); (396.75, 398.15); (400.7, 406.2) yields 0.33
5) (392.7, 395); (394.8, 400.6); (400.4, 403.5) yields -0.12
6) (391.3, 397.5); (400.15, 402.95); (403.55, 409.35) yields -0.22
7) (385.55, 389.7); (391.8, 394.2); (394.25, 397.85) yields 0.39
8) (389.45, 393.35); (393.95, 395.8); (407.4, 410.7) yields 0.06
